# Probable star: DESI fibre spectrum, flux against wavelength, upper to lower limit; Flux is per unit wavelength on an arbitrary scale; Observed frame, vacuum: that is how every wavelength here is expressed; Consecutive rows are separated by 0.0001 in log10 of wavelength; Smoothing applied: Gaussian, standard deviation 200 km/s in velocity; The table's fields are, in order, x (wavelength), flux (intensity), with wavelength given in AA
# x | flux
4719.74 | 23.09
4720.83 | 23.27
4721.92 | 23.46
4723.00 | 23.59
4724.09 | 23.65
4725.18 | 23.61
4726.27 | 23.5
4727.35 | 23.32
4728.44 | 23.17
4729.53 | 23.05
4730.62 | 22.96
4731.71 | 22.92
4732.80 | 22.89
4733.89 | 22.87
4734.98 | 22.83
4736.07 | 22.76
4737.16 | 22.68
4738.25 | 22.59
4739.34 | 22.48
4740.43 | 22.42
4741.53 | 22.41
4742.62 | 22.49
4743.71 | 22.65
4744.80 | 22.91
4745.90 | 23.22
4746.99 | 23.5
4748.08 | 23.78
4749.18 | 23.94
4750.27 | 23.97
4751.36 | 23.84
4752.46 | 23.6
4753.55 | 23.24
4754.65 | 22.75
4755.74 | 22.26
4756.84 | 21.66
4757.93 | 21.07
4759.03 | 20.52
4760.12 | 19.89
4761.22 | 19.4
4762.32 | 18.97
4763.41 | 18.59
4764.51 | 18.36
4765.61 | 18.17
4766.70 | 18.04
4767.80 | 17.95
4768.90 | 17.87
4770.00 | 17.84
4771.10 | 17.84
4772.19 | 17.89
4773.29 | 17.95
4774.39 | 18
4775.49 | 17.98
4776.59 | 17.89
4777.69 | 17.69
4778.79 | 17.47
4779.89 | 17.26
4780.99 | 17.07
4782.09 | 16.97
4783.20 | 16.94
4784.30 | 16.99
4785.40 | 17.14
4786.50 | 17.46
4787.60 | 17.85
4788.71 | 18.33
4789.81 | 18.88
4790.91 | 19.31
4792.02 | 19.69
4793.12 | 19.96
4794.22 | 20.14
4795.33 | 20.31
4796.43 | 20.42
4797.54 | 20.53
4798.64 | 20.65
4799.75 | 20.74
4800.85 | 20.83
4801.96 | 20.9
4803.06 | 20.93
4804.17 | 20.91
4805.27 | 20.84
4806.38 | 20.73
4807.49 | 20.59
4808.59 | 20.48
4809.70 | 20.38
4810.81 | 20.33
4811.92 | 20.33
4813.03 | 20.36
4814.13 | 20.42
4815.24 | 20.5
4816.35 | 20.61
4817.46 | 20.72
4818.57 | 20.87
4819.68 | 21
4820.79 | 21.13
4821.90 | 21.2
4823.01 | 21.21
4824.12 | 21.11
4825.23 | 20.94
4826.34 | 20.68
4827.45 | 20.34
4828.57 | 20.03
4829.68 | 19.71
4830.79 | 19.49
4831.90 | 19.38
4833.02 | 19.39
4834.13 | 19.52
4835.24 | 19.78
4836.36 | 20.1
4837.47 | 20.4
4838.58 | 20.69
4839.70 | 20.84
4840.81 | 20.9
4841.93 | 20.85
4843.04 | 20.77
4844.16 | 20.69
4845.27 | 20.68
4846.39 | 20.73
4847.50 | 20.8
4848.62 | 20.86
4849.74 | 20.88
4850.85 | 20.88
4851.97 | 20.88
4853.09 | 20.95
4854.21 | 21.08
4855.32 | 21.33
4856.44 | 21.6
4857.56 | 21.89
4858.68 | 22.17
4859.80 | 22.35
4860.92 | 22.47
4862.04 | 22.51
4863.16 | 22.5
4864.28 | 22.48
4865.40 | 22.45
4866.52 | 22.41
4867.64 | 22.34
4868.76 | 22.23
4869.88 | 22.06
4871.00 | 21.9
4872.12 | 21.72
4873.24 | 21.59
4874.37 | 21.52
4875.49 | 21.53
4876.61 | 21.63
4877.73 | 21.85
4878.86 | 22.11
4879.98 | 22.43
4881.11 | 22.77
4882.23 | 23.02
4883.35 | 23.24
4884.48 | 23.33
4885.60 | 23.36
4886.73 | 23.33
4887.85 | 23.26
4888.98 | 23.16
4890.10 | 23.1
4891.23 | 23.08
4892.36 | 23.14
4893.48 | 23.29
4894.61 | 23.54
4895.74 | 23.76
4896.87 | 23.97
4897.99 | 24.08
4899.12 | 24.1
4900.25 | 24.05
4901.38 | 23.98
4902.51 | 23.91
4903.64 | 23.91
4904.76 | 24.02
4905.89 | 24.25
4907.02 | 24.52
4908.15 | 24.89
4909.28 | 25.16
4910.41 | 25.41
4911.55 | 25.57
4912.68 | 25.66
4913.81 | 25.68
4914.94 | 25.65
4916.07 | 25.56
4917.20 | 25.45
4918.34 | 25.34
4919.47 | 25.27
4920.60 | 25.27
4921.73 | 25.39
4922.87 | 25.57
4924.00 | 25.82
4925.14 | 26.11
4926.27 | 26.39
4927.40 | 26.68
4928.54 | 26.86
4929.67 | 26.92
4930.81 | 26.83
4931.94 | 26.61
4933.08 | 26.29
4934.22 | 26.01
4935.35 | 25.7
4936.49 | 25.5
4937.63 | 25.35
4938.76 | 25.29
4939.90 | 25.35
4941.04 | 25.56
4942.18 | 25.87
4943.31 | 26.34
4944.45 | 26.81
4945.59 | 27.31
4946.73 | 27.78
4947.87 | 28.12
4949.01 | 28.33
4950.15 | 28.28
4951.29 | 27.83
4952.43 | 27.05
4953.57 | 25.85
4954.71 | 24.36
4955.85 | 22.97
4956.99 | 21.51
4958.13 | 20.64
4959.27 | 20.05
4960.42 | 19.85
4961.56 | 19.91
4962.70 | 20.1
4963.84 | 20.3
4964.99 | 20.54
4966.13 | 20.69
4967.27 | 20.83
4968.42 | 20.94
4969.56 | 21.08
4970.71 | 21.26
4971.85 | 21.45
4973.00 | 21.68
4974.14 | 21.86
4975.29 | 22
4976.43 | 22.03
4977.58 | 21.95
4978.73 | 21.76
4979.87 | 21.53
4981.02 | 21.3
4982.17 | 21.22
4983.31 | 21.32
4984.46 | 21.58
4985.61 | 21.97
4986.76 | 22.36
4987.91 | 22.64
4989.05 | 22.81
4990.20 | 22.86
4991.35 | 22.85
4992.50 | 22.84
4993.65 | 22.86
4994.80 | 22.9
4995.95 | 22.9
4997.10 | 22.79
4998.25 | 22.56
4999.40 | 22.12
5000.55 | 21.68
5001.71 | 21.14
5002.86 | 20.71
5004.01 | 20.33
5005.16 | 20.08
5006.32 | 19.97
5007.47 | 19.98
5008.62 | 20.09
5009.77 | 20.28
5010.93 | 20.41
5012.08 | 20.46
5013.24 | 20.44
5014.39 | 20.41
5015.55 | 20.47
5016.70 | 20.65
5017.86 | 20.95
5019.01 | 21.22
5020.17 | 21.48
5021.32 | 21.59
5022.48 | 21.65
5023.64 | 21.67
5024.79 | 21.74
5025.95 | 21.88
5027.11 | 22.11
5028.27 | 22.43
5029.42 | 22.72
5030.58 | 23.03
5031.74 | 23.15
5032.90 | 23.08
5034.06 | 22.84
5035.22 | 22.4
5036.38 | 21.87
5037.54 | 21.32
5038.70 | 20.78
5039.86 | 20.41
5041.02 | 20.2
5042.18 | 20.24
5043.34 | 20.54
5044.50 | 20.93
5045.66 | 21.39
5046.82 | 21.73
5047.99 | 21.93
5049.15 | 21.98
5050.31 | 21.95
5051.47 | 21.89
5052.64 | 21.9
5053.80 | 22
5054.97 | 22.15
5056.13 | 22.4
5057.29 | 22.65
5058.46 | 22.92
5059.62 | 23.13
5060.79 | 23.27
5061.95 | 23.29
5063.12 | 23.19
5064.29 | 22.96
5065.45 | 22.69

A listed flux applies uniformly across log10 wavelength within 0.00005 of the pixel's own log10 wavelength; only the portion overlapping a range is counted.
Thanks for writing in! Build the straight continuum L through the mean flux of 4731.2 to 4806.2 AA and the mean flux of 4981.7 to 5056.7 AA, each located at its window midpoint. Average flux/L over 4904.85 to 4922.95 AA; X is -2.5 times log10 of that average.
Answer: -0.20 mag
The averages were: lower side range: 20.3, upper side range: 21.6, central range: 25.2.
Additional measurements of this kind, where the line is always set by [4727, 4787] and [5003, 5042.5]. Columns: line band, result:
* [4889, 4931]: -0.186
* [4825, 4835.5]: 0.046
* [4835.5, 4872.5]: -0.031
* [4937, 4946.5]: -0.232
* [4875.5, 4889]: -0.091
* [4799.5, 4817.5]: 0.004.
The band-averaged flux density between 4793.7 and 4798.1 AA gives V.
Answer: 20.3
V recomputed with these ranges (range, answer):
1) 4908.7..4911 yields 25.2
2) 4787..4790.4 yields 18.4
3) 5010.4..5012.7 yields 20.4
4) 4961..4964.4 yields 20.1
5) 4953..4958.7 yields 23.1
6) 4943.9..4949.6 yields 27.7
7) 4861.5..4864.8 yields 22.5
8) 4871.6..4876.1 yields 21.6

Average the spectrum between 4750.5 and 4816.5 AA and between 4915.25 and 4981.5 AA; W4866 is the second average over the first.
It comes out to 1.24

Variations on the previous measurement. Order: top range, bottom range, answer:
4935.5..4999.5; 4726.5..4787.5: 1.13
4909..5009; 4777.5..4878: 1.15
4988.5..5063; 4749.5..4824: 1.10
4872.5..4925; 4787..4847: 1.18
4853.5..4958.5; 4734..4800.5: 1.20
